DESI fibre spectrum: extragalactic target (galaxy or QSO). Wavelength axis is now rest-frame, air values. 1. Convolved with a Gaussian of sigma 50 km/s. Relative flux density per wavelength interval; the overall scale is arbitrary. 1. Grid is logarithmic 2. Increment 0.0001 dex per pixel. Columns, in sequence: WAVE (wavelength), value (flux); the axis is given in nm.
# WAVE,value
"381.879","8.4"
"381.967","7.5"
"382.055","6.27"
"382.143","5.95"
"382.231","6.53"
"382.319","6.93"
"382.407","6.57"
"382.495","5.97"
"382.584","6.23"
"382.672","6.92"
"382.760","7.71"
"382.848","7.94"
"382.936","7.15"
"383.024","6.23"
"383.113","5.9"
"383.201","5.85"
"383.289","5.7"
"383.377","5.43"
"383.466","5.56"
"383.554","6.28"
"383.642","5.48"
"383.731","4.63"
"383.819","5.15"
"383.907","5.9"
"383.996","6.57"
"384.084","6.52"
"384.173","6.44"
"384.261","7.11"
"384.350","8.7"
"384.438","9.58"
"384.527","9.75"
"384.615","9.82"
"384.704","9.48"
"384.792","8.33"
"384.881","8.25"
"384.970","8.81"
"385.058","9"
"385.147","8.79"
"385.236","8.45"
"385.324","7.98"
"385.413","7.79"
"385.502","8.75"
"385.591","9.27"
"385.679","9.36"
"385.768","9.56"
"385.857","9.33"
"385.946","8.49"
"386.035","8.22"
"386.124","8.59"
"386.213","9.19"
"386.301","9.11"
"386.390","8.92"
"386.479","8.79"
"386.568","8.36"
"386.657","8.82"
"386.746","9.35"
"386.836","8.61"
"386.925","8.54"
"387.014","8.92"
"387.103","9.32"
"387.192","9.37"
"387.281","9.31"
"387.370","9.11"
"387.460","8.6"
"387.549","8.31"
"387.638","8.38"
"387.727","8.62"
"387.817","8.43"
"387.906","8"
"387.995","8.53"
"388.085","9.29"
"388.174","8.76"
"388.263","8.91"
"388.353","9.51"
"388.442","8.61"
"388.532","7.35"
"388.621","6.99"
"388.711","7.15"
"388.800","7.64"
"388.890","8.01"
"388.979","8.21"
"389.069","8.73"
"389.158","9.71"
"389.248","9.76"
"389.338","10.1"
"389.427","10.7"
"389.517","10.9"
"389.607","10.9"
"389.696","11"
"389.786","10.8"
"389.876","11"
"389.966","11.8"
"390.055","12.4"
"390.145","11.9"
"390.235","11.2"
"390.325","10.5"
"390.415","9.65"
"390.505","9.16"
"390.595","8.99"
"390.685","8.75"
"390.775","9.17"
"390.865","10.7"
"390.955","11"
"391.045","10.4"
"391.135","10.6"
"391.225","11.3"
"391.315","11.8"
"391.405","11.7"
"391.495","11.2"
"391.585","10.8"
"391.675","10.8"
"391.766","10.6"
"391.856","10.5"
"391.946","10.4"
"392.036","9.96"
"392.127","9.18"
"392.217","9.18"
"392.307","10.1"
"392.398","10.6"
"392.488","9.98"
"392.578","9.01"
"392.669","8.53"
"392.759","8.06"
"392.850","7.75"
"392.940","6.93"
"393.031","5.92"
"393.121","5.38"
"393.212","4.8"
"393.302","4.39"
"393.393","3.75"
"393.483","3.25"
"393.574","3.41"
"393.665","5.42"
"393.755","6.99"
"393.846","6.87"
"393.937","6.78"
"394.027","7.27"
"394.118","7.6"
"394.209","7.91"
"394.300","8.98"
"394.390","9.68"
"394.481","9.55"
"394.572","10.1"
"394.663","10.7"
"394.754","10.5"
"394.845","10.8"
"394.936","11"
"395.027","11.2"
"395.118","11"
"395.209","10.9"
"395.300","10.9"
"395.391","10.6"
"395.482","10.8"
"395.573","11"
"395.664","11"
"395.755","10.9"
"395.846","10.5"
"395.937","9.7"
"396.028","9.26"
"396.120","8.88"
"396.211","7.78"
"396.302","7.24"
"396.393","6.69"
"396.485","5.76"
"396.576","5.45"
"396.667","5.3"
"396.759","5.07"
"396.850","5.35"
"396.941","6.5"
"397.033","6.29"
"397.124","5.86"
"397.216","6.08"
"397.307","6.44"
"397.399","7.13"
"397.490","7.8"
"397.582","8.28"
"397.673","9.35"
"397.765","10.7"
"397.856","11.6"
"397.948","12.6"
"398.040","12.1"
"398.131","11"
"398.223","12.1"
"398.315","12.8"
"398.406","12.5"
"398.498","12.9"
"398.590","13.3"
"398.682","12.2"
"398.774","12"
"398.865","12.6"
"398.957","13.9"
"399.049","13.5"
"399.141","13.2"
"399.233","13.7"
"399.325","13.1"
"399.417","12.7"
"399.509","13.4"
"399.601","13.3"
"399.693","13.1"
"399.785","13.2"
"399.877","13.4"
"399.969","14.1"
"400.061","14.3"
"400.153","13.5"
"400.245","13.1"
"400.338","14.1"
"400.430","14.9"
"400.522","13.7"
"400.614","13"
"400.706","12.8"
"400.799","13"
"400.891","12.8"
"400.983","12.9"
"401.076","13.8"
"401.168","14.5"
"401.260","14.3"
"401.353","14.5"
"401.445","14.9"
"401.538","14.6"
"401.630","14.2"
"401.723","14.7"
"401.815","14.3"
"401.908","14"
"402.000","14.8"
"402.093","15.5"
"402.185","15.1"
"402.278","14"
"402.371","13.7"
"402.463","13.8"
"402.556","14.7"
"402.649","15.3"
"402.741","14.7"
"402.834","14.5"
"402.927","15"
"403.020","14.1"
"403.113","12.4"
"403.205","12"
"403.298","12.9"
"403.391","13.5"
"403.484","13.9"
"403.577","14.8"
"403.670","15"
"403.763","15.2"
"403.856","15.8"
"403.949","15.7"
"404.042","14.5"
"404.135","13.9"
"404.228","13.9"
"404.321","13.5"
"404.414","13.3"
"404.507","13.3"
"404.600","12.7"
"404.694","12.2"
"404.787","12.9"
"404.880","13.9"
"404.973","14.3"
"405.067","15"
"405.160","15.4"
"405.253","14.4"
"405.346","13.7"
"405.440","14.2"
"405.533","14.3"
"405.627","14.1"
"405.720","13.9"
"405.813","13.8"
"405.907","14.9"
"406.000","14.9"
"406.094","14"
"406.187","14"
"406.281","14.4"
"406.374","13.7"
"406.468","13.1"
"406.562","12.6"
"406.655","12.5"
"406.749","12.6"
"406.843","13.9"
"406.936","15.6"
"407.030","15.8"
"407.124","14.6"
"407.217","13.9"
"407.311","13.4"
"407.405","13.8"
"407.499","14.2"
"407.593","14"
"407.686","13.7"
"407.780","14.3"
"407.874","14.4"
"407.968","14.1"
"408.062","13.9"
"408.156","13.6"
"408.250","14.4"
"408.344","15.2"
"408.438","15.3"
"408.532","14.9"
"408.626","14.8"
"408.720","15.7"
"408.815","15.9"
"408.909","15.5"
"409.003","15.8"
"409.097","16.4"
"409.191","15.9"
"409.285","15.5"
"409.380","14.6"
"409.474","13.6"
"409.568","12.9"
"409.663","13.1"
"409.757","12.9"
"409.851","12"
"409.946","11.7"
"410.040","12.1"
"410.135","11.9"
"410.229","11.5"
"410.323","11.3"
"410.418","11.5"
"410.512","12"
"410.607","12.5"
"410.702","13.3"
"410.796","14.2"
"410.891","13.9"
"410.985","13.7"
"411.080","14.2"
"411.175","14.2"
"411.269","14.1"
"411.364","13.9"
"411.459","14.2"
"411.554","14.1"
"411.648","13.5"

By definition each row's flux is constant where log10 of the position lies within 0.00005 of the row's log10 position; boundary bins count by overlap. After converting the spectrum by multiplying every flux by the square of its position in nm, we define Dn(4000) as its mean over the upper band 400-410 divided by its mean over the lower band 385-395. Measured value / 1.7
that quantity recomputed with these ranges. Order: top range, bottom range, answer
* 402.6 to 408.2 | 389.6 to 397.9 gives 1.67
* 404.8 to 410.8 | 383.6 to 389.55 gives 1.83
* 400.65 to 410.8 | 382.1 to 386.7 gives 2.04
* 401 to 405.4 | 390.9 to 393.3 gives 1.60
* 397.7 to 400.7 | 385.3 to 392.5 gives 1.43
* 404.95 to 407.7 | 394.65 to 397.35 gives 1.72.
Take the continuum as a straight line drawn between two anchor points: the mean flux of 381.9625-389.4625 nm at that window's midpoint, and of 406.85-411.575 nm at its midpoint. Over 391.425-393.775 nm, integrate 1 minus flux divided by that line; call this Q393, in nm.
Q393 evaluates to 0.411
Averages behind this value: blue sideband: 8.01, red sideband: 14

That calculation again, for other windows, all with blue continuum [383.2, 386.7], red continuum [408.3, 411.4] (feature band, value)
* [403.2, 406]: -0.33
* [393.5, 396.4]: 0.34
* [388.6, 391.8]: -0.35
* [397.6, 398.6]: -0.06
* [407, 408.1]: -0.07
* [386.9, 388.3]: -0.04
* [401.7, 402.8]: -0.23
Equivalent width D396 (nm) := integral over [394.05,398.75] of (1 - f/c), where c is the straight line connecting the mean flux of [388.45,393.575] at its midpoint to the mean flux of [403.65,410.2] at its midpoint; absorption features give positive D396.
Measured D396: 0.639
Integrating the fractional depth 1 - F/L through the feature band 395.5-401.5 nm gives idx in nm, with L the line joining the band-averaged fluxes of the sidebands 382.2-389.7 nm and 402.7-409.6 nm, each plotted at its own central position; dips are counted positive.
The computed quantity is 0.442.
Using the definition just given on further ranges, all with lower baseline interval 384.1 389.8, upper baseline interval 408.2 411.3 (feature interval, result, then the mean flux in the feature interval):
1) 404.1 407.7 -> -0.26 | 13.9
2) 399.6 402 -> -0.40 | 13.8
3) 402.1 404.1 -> -0.32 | 14.3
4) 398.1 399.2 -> -0.12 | 12.7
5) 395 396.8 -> 0.30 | 8.98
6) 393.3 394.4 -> 0.43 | 6.3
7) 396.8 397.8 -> 0.35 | 7.21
